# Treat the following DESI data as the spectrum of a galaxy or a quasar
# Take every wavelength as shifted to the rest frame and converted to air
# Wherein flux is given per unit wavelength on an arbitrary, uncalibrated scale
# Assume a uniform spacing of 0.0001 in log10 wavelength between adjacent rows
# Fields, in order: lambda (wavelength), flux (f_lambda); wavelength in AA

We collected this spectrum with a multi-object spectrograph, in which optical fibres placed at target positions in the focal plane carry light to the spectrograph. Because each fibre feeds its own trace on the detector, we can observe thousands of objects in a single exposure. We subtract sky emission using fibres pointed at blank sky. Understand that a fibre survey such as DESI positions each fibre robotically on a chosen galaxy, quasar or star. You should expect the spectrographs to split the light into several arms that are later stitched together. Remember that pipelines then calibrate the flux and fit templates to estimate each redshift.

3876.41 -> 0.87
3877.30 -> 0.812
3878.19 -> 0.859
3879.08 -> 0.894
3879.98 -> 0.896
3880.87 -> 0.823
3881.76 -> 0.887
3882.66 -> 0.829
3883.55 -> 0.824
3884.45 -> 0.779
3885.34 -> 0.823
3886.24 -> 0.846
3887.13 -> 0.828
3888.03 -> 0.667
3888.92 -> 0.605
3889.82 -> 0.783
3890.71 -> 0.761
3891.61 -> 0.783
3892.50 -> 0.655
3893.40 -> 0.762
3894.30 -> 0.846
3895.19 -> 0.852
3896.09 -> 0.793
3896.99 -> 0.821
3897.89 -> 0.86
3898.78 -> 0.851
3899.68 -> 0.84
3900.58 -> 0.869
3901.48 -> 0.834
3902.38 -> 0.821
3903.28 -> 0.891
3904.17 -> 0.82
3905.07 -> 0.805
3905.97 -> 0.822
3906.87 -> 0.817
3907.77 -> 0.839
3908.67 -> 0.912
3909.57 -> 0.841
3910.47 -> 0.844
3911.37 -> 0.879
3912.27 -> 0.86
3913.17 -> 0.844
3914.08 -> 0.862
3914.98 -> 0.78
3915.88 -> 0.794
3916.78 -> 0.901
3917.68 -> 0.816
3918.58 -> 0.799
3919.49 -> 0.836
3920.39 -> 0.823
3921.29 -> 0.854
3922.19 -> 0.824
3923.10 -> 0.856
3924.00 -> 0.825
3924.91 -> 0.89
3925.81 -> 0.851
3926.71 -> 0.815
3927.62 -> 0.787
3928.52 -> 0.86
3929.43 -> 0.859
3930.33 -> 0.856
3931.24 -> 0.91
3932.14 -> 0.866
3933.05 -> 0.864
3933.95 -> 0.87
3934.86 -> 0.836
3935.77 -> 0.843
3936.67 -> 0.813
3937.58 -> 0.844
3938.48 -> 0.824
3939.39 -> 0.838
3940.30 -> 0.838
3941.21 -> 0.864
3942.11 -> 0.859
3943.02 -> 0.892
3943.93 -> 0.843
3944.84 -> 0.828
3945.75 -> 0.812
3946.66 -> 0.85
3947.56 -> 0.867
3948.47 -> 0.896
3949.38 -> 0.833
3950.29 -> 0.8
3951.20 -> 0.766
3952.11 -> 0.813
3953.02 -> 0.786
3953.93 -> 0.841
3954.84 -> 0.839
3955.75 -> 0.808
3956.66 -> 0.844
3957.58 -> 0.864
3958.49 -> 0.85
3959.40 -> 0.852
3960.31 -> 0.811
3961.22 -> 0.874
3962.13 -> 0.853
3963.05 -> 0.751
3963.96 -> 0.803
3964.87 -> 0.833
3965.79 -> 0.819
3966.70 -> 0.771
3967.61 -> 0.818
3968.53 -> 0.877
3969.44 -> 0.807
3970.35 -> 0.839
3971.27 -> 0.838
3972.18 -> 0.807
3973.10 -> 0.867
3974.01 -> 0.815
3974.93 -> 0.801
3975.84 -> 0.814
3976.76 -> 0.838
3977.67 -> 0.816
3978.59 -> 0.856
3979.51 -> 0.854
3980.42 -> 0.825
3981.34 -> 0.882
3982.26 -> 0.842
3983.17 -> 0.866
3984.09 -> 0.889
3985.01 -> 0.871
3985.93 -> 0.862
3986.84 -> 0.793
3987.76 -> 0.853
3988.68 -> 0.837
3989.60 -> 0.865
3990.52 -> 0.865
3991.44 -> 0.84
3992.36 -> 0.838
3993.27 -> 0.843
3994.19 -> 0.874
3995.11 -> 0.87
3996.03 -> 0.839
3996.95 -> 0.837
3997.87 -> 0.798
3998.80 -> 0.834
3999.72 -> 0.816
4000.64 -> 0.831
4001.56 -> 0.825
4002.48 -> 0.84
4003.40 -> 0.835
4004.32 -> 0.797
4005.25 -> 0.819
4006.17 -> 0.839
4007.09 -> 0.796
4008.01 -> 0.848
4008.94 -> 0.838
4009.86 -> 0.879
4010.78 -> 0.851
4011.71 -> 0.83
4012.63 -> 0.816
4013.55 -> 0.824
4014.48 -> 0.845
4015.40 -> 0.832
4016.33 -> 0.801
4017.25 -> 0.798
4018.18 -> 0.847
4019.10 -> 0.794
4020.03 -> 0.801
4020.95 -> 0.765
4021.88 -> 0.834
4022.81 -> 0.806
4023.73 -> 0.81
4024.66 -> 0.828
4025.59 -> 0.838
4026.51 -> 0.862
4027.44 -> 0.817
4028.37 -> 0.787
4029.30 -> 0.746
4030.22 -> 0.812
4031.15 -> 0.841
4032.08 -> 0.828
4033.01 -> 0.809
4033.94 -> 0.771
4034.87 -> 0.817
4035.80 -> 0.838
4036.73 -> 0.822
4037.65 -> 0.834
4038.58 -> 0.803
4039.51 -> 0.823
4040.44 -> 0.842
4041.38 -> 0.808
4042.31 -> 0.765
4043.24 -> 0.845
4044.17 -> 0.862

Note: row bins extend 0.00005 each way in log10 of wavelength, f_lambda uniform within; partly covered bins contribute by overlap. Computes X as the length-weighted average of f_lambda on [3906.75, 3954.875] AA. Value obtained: 0.842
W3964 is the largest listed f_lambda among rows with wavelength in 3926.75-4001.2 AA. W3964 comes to 0.91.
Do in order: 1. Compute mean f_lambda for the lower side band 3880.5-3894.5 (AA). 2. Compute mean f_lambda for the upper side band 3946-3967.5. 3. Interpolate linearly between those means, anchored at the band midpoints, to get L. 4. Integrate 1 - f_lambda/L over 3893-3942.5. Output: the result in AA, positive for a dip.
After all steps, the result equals -2.55 AA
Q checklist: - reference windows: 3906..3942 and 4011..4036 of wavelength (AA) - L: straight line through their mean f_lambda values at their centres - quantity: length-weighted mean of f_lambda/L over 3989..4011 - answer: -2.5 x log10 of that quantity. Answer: -0.02 mag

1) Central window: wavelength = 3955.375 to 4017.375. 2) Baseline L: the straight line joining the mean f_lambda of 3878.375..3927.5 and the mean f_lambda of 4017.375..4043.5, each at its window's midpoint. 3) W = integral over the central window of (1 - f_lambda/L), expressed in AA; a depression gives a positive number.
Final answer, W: -1.3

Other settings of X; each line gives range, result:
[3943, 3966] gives 0.831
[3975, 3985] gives 0.847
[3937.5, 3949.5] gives 0.85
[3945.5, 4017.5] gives 0.834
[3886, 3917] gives 0.816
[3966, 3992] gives 0.839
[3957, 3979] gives 0.828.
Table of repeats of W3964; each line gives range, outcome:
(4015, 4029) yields 0.862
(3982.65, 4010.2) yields 0.889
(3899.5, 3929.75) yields 0.912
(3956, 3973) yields 0.877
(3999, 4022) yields 0.879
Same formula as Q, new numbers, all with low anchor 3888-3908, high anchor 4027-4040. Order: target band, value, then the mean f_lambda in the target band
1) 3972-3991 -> -0.05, 0.844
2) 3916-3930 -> -0.05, 0.839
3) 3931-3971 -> -0.04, 0.836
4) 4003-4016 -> -0.03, 0.832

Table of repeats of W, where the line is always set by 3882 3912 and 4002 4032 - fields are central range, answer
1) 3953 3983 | -0.5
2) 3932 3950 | -0.7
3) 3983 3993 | -0.4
